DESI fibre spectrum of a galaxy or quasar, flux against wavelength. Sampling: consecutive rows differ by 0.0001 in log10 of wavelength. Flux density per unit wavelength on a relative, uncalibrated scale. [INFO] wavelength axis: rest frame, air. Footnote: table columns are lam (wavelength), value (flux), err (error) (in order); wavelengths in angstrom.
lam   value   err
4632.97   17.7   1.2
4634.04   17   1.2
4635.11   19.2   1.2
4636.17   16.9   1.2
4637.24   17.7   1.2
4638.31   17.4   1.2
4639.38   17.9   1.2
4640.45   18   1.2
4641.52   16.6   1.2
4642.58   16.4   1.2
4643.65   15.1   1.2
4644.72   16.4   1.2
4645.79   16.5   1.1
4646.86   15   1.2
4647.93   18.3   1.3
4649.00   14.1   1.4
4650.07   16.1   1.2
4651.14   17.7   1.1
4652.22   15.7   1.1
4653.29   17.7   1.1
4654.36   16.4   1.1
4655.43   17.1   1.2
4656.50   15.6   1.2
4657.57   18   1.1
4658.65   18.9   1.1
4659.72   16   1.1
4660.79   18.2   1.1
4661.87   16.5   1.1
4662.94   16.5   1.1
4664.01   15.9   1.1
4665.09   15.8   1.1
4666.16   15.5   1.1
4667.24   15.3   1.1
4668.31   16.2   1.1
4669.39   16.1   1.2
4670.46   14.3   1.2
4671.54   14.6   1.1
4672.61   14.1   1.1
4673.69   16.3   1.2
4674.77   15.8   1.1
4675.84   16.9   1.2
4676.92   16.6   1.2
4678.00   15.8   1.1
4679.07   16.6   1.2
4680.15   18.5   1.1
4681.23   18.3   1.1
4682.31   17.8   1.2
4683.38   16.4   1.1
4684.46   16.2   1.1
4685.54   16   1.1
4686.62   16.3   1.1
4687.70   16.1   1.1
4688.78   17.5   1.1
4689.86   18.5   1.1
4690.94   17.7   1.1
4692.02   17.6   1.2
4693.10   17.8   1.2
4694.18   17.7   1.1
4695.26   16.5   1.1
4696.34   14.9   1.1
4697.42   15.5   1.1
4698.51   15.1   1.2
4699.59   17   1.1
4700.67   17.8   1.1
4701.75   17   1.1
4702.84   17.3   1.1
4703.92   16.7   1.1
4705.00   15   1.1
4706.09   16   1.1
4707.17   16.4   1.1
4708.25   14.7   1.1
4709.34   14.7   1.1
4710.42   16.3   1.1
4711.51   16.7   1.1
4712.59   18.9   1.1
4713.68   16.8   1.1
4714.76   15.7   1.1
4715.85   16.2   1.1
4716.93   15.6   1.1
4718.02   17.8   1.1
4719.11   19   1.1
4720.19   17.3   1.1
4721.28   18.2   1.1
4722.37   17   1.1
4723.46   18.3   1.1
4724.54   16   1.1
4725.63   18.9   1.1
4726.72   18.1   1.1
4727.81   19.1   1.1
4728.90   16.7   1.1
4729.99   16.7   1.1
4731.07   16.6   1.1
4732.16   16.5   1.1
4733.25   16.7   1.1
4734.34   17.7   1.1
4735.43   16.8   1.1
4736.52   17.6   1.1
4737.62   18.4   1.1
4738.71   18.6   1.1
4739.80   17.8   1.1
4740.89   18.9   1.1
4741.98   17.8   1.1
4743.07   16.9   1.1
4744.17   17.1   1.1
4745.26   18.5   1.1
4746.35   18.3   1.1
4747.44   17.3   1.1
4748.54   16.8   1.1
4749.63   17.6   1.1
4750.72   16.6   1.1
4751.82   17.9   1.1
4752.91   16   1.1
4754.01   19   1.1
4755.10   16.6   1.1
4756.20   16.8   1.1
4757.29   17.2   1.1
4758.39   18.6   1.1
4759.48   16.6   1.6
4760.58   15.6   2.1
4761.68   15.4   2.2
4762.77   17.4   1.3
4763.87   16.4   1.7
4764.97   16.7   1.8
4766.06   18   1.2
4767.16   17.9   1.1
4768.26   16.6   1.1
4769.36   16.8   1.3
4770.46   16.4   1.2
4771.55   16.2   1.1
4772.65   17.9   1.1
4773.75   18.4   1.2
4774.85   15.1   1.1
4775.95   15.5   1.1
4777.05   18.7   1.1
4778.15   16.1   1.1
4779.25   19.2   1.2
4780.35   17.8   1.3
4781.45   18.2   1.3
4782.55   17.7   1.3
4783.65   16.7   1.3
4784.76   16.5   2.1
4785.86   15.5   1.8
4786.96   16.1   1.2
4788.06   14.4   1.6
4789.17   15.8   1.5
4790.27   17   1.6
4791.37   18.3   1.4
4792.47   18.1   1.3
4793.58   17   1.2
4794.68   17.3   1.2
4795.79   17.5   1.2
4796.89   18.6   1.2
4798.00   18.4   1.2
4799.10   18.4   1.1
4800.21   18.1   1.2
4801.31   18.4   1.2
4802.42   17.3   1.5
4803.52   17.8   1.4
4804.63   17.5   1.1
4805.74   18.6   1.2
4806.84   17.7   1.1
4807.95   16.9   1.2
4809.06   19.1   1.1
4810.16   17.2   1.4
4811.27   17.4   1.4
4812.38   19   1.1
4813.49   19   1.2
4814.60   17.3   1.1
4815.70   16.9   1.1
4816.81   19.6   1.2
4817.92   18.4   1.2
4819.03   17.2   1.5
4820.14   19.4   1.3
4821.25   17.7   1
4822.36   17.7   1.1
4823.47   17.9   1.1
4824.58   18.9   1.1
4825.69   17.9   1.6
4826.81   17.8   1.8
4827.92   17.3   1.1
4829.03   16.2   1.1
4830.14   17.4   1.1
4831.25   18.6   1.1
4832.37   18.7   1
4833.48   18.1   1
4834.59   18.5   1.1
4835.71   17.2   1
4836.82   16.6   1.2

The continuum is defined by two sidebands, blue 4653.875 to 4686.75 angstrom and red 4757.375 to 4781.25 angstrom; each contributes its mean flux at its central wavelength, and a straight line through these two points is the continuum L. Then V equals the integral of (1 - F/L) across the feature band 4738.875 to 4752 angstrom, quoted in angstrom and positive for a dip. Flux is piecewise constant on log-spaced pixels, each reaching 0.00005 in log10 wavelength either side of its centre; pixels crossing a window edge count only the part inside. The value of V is -0.6 angstrom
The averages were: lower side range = 16.4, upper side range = 17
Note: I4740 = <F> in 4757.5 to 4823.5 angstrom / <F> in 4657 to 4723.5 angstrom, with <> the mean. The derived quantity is 1.05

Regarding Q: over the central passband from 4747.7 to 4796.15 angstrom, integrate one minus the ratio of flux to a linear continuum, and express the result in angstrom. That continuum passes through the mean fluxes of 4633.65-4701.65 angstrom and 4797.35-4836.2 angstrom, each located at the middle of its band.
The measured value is 1.6 angstrom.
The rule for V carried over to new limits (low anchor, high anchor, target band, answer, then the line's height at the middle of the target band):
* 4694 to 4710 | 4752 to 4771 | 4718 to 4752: -2.1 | 16.6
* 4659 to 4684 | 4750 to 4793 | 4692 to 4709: 0.1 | 16.5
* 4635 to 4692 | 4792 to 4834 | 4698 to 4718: 0.8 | 17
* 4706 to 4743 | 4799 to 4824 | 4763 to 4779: 0.6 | 17.6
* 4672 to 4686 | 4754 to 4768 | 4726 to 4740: -0.5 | 16.9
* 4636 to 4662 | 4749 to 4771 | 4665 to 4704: 0.9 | 16.9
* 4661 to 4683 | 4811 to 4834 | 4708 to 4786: -0.4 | 17.1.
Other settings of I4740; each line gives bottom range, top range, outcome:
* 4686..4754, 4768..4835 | 1.03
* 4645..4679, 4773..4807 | 1.07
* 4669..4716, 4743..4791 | 1.03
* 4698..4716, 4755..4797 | 1.04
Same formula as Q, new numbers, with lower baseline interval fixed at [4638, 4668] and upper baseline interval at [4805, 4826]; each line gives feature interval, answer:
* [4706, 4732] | 0.3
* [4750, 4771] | 0.7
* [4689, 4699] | 0.1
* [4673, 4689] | 0.1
